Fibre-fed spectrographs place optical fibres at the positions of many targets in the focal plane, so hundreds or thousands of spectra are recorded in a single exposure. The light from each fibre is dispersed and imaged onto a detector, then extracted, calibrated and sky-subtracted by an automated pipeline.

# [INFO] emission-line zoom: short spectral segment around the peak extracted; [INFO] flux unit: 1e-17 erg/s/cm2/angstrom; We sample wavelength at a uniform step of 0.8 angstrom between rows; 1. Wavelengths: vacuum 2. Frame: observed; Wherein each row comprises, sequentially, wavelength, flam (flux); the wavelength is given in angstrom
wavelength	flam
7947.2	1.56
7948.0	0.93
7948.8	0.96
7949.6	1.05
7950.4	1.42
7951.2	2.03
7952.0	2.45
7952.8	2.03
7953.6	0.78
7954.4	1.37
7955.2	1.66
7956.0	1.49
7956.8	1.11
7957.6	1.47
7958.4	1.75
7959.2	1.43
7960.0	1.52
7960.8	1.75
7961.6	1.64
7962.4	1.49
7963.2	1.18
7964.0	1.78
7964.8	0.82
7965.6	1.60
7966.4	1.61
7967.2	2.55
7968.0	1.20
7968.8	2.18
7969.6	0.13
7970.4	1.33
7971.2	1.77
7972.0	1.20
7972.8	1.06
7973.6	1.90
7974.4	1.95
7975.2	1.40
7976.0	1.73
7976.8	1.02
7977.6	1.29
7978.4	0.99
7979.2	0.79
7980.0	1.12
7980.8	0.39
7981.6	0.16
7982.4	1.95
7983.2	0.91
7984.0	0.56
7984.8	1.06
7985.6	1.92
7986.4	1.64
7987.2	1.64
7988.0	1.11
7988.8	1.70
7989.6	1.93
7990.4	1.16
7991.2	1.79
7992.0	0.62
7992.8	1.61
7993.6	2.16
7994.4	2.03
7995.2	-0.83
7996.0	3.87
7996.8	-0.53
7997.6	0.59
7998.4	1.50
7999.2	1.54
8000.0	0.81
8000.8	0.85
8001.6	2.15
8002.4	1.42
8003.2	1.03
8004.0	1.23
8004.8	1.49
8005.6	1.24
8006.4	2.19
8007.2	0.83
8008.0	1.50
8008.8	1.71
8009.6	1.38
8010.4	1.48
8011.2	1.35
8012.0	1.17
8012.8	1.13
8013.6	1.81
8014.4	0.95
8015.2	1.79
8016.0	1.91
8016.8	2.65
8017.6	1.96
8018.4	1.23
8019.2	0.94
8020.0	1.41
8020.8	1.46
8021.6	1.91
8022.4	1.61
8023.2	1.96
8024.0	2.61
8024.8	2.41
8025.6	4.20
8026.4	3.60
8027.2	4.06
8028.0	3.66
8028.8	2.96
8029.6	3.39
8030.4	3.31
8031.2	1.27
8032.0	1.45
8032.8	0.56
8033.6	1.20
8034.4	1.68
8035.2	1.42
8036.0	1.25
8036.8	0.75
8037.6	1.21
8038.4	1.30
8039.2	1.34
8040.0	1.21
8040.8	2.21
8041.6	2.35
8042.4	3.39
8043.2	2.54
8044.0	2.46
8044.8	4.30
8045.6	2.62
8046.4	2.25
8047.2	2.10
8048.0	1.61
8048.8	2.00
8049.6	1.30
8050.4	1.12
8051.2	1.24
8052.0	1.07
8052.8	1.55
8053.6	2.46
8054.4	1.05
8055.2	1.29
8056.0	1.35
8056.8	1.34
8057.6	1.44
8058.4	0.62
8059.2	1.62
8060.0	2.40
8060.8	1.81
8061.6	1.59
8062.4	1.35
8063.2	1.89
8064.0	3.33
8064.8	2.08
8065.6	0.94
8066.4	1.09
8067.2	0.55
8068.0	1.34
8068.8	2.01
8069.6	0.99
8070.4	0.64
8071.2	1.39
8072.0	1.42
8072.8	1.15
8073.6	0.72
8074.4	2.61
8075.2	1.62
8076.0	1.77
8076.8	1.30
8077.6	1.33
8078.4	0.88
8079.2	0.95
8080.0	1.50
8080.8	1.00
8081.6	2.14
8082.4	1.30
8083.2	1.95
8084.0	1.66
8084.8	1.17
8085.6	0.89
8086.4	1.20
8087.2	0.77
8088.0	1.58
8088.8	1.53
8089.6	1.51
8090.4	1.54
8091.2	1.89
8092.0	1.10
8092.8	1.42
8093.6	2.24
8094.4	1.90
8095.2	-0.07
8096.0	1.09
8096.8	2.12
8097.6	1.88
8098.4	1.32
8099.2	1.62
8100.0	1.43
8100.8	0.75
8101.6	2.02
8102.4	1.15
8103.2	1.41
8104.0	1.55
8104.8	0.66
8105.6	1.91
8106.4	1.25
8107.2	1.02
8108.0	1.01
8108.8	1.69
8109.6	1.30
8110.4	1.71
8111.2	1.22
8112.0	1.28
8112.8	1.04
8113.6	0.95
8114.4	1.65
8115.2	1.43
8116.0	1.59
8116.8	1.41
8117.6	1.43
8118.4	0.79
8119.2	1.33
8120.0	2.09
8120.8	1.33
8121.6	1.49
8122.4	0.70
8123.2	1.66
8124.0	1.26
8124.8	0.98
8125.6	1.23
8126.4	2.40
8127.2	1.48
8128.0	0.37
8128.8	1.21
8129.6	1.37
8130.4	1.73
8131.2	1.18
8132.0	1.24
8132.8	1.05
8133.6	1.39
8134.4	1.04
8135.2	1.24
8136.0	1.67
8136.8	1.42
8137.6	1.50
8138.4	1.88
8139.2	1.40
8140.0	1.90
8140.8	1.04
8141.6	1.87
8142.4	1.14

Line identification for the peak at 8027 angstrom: [S II]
